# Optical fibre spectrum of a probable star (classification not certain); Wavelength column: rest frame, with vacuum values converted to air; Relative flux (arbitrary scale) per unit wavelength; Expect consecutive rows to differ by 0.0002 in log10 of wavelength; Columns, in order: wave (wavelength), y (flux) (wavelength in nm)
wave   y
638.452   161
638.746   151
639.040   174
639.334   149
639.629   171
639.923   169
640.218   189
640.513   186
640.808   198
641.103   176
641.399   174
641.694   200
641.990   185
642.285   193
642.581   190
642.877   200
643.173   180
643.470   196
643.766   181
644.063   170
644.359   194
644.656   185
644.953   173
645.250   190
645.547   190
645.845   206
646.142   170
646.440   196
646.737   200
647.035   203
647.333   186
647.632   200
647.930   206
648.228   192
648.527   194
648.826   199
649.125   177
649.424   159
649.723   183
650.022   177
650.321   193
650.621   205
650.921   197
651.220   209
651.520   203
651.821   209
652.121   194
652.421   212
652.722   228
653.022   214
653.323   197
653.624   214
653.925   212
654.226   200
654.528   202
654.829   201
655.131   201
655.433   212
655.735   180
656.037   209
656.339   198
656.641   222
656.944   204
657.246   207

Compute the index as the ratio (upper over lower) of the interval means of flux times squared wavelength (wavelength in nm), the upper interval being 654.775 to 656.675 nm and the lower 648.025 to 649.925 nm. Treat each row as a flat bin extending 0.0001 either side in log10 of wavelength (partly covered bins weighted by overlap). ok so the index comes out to 1.12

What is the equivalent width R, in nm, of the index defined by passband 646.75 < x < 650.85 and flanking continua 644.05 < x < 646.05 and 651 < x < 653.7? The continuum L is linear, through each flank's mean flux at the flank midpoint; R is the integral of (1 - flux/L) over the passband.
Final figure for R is 0.154 nm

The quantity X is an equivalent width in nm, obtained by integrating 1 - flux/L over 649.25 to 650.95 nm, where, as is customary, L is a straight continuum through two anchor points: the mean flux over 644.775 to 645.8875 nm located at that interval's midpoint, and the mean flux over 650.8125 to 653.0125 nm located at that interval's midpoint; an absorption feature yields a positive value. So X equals 0.15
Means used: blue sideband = 188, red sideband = 208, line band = 185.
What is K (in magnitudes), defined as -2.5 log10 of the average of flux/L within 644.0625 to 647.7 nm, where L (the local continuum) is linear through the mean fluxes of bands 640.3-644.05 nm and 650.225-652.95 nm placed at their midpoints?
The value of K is 0.03 mag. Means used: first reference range 188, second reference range 206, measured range 190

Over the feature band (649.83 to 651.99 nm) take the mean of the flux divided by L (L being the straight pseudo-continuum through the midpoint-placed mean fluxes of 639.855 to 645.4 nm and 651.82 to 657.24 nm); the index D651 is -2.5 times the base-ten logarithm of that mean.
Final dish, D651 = 0.01 mag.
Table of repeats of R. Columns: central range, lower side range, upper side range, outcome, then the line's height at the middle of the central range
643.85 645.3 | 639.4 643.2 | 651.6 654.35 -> 0.074 nm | 192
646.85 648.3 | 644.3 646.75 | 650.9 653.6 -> -0.025 nm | 194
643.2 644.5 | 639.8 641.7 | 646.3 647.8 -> 0.038 nm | 190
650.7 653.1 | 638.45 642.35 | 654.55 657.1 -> -0.138 nm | 197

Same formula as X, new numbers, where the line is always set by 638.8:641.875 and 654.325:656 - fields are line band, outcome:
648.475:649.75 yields 0.062 nm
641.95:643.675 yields -0.087 nm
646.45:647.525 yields -0.050 nm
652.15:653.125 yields -0.095 nm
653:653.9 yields -0.049 nm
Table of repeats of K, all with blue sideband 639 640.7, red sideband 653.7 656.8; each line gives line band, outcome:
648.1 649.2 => 0.00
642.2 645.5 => -0.03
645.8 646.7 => -0.02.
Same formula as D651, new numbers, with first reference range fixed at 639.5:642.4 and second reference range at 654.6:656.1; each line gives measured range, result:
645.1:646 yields -0.033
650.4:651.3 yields -0.040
